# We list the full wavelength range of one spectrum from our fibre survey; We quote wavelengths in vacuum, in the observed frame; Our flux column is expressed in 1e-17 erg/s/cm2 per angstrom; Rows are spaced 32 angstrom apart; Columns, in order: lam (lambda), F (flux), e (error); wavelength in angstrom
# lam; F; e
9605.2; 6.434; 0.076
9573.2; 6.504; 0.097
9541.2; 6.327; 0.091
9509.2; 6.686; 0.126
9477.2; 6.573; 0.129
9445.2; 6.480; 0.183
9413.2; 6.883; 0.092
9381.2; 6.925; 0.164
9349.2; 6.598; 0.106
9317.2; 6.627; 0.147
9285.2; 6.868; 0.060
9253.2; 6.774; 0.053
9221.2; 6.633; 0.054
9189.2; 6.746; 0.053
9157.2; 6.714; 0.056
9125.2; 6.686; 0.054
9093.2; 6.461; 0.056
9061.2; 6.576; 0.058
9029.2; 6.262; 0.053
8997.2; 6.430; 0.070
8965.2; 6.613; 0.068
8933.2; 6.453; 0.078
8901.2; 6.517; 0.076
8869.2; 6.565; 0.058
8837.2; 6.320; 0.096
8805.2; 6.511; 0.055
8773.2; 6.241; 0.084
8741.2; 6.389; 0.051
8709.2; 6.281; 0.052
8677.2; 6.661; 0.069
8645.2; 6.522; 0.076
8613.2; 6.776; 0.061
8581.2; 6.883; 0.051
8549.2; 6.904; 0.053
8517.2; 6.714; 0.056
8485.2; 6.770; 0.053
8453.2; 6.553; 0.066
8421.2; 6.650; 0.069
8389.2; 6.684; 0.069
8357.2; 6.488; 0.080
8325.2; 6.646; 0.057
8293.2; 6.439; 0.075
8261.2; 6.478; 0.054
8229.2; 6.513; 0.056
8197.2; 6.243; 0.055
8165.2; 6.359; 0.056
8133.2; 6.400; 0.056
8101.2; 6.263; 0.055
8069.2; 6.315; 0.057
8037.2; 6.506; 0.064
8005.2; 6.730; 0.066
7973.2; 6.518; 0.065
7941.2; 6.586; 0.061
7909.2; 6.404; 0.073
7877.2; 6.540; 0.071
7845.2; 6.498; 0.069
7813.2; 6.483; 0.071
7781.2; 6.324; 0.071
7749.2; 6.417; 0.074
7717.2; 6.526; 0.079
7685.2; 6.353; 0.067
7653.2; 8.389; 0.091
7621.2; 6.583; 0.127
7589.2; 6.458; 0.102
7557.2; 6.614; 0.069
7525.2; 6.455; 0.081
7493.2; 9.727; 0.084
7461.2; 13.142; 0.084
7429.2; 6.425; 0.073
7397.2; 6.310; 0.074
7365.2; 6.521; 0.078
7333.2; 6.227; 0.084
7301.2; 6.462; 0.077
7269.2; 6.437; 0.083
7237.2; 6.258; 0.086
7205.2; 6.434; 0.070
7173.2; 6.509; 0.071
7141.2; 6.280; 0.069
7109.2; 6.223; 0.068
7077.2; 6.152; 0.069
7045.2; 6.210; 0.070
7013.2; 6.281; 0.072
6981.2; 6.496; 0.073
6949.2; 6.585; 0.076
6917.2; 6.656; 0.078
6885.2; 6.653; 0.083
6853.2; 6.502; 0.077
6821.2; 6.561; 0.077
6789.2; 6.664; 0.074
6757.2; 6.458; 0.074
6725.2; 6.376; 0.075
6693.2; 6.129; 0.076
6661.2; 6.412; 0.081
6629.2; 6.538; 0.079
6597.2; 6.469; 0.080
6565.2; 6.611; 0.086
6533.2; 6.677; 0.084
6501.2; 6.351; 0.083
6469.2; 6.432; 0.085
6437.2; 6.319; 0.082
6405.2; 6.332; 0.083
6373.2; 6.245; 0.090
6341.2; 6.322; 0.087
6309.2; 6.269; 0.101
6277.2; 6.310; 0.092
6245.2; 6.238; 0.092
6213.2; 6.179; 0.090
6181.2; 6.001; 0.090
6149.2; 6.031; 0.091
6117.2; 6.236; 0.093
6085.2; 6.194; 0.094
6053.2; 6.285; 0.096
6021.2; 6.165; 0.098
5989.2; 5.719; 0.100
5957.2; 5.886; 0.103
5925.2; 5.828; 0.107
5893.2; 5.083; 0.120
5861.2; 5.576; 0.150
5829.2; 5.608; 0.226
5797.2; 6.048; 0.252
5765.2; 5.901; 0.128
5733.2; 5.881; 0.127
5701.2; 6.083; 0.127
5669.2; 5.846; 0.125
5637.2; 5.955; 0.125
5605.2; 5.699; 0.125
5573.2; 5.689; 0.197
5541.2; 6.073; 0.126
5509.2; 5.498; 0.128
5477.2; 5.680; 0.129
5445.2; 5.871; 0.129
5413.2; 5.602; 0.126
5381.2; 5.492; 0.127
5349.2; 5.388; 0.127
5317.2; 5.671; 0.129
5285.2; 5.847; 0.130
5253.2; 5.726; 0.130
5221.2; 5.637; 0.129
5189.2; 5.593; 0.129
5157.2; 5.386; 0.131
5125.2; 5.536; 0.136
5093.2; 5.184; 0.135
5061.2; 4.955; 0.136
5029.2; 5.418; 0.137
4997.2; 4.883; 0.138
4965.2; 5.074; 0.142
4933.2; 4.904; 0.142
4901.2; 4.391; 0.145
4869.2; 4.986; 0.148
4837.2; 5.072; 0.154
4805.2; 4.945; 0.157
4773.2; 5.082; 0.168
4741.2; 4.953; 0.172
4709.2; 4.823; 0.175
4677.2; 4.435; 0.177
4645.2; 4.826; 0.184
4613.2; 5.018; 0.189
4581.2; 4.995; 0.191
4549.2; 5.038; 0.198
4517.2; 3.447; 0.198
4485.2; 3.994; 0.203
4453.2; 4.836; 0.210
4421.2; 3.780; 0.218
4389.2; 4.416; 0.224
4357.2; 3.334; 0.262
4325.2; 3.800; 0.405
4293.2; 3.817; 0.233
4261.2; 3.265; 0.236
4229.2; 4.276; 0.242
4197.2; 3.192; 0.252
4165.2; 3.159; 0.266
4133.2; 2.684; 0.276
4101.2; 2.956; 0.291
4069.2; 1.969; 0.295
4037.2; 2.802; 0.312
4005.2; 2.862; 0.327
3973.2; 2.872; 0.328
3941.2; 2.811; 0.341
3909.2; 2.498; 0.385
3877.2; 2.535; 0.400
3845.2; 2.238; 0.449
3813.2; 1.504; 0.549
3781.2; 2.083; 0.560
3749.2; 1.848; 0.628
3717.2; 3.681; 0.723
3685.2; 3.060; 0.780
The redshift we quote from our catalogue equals 0.138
